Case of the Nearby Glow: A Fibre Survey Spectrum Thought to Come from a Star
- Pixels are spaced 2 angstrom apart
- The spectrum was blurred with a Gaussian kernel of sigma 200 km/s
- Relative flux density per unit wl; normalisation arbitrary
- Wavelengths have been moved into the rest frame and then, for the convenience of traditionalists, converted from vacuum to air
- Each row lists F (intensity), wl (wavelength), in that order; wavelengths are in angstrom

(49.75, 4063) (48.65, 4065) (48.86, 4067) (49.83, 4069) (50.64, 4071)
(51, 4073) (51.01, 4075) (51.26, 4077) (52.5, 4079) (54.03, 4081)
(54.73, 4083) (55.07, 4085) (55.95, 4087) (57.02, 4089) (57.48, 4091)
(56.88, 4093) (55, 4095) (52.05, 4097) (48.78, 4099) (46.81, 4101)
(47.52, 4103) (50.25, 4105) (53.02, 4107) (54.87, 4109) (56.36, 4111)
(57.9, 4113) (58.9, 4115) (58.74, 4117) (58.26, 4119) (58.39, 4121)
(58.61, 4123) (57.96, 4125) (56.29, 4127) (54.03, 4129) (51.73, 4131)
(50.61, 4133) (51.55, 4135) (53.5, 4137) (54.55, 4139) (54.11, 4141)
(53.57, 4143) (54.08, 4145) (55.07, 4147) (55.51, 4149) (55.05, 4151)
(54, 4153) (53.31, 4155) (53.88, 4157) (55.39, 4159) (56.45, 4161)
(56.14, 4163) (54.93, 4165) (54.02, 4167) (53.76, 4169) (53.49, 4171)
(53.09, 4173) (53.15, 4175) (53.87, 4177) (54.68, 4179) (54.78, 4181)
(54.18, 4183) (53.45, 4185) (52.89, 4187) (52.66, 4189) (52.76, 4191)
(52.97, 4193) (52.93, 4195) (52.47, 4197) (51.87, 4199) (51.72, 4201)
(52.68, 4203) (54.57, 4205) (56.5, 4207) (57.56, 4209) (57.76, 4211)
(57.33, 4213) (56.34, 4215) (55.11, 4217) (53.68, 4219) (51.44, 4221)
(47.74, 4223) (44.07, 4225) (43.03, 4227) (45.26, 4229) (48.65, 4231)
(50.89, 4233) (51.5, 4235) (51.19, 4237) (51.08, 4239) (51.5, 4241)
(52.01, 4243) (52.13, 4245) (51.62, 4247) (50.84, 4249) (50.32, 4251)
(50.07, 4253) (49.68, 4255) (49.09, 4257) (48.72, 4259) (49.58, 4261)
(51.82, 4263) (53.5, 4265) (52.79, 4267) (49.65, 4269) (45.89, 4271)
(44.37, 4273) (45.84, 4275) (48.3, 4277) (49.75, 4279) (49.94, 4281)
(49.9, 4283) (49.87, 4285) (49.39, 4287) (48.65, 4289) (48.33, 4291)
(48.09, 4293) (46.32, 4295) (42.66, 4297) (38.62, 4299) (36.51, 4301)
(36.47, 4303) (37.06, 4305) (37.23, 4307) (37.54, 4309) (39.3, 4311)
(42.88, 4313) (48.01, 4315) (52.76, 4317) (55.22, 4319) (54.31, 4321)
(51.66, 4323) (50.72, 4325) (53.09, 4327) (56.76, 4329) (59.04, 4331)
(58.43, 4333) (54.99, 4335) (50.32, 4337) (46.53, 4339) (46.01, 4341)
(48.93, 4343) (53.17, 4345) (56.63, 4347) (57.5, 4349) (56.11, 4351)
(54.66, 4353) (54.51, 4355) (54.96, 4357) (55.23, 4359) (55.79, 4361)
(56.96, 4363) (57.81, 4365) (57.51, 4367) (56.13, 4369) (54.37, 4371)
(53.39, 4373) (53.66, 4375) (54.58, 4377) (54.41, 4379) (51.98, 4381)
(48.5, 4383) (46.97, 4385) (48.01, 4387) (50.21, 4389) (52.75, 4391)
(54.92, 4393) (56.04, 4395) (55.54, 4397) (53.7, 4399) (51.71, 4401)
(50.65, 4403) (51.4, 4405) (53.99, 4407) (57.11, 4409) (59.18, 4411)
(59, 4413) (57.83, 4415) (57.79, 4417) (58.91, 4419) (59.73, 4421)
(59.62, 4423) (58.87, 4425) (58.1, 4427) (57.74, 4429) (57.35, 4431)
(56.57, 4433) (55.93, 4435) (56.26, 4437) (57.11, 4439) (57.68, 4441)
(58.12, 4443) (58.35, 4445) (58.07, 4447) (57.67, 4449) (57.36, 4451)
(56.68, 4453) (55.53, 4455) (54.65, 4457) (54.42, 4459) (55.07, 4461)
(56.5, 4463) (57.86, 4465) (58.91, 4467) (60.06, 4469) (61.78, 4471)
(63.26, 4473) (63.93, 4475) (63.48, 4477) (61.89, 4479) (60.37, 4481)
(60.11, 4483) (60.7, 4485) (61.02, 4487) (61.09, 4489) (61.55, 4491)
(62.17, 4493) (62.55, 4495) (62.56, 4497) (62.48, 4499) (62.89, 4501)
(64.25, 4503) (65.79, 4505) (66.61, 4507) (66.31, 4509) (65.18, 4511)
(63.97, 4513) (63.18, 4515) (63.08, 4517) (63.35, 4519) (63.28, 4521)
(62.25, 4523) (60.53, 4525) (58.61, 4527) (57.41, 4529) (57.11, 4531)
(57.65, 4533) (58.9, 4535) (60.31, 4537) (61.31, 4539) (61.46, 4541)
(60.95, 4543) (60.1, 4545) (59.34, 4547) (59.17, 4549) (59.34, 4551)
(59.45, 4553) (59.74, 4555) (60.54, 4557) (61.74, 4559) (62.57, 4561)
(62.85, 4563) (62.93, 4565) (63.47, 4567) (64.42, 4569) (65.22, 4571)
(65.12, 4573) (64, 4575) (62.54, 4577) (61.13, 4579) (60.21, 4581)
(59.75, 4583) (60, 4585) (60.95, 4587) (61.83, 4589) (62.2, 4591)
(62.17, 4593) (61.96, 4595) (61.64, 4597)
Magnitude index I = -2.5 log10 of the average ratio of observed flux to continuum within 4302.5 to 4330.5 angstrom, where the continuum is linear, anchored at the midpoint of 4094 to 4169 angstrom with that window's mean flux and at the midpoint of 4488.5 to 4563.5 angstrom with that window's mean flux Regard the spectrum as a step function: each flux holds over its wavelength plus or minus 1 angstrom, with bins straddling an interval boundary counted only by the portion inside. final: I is 0.22 mag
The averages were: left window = 54.3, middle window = 47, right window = 61.6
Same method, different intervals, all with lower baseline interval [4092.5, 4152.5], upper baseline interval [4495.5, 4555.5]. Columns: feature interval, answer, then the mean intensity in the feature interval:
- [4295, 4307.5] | 0.43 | 38.8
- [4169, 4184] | 0.03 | 53.9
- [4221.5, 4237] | 0.18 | 47.7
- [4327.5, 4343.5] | 0.11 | 52.8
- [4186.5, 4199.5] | 0.06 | 52.7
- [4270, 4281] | 0.21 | 47.1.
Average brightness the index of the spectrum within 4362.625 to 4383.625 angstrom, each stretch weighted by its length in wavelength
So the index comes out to 54.5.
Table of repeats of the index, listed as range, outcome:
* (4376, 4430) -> 54.8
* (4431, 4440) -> 56.6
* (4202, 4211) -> 55.6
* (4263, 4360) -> 49.2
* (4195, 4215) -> 54.7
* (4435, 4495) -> 59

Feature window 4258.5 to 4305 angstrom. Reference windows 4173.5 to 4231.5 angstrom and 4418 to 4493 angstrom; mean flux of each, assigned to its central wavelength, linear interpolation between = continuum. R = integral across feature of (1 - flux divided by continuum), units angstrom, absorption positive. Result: 6.5 angstrom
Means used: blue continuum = 52.7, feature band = 46.9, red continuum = 58.8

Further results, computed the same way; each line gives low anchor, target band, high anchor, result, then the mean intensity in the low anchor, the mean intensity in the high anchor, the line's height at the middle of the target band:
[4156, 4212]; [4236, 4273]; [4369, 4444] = 2.7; 54.1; 55.1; 54.4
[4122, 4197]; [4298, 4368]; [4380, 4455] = 6.0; 54.1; 55.6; 55.1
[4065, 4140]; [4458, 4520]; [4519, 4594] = -1.8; 53.8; 61.1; 60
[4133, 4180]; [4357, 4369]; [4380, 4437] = -0.4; 54.1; 55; 54.9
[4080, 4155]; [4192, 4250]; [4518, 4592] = 4.3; 54.5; 61.1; 56.1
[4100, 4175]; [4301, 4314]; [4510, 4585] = 4.3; 54.5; 61.4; 57.3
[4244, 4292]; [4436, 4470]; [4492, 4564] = 0.6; 49.6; 61.6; 58.2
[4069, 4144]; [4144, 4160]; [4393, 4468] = 0.0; 54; 56.7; 54.4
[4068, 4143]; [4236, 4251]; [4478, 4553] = 1.4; 54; 61.6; 56.5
